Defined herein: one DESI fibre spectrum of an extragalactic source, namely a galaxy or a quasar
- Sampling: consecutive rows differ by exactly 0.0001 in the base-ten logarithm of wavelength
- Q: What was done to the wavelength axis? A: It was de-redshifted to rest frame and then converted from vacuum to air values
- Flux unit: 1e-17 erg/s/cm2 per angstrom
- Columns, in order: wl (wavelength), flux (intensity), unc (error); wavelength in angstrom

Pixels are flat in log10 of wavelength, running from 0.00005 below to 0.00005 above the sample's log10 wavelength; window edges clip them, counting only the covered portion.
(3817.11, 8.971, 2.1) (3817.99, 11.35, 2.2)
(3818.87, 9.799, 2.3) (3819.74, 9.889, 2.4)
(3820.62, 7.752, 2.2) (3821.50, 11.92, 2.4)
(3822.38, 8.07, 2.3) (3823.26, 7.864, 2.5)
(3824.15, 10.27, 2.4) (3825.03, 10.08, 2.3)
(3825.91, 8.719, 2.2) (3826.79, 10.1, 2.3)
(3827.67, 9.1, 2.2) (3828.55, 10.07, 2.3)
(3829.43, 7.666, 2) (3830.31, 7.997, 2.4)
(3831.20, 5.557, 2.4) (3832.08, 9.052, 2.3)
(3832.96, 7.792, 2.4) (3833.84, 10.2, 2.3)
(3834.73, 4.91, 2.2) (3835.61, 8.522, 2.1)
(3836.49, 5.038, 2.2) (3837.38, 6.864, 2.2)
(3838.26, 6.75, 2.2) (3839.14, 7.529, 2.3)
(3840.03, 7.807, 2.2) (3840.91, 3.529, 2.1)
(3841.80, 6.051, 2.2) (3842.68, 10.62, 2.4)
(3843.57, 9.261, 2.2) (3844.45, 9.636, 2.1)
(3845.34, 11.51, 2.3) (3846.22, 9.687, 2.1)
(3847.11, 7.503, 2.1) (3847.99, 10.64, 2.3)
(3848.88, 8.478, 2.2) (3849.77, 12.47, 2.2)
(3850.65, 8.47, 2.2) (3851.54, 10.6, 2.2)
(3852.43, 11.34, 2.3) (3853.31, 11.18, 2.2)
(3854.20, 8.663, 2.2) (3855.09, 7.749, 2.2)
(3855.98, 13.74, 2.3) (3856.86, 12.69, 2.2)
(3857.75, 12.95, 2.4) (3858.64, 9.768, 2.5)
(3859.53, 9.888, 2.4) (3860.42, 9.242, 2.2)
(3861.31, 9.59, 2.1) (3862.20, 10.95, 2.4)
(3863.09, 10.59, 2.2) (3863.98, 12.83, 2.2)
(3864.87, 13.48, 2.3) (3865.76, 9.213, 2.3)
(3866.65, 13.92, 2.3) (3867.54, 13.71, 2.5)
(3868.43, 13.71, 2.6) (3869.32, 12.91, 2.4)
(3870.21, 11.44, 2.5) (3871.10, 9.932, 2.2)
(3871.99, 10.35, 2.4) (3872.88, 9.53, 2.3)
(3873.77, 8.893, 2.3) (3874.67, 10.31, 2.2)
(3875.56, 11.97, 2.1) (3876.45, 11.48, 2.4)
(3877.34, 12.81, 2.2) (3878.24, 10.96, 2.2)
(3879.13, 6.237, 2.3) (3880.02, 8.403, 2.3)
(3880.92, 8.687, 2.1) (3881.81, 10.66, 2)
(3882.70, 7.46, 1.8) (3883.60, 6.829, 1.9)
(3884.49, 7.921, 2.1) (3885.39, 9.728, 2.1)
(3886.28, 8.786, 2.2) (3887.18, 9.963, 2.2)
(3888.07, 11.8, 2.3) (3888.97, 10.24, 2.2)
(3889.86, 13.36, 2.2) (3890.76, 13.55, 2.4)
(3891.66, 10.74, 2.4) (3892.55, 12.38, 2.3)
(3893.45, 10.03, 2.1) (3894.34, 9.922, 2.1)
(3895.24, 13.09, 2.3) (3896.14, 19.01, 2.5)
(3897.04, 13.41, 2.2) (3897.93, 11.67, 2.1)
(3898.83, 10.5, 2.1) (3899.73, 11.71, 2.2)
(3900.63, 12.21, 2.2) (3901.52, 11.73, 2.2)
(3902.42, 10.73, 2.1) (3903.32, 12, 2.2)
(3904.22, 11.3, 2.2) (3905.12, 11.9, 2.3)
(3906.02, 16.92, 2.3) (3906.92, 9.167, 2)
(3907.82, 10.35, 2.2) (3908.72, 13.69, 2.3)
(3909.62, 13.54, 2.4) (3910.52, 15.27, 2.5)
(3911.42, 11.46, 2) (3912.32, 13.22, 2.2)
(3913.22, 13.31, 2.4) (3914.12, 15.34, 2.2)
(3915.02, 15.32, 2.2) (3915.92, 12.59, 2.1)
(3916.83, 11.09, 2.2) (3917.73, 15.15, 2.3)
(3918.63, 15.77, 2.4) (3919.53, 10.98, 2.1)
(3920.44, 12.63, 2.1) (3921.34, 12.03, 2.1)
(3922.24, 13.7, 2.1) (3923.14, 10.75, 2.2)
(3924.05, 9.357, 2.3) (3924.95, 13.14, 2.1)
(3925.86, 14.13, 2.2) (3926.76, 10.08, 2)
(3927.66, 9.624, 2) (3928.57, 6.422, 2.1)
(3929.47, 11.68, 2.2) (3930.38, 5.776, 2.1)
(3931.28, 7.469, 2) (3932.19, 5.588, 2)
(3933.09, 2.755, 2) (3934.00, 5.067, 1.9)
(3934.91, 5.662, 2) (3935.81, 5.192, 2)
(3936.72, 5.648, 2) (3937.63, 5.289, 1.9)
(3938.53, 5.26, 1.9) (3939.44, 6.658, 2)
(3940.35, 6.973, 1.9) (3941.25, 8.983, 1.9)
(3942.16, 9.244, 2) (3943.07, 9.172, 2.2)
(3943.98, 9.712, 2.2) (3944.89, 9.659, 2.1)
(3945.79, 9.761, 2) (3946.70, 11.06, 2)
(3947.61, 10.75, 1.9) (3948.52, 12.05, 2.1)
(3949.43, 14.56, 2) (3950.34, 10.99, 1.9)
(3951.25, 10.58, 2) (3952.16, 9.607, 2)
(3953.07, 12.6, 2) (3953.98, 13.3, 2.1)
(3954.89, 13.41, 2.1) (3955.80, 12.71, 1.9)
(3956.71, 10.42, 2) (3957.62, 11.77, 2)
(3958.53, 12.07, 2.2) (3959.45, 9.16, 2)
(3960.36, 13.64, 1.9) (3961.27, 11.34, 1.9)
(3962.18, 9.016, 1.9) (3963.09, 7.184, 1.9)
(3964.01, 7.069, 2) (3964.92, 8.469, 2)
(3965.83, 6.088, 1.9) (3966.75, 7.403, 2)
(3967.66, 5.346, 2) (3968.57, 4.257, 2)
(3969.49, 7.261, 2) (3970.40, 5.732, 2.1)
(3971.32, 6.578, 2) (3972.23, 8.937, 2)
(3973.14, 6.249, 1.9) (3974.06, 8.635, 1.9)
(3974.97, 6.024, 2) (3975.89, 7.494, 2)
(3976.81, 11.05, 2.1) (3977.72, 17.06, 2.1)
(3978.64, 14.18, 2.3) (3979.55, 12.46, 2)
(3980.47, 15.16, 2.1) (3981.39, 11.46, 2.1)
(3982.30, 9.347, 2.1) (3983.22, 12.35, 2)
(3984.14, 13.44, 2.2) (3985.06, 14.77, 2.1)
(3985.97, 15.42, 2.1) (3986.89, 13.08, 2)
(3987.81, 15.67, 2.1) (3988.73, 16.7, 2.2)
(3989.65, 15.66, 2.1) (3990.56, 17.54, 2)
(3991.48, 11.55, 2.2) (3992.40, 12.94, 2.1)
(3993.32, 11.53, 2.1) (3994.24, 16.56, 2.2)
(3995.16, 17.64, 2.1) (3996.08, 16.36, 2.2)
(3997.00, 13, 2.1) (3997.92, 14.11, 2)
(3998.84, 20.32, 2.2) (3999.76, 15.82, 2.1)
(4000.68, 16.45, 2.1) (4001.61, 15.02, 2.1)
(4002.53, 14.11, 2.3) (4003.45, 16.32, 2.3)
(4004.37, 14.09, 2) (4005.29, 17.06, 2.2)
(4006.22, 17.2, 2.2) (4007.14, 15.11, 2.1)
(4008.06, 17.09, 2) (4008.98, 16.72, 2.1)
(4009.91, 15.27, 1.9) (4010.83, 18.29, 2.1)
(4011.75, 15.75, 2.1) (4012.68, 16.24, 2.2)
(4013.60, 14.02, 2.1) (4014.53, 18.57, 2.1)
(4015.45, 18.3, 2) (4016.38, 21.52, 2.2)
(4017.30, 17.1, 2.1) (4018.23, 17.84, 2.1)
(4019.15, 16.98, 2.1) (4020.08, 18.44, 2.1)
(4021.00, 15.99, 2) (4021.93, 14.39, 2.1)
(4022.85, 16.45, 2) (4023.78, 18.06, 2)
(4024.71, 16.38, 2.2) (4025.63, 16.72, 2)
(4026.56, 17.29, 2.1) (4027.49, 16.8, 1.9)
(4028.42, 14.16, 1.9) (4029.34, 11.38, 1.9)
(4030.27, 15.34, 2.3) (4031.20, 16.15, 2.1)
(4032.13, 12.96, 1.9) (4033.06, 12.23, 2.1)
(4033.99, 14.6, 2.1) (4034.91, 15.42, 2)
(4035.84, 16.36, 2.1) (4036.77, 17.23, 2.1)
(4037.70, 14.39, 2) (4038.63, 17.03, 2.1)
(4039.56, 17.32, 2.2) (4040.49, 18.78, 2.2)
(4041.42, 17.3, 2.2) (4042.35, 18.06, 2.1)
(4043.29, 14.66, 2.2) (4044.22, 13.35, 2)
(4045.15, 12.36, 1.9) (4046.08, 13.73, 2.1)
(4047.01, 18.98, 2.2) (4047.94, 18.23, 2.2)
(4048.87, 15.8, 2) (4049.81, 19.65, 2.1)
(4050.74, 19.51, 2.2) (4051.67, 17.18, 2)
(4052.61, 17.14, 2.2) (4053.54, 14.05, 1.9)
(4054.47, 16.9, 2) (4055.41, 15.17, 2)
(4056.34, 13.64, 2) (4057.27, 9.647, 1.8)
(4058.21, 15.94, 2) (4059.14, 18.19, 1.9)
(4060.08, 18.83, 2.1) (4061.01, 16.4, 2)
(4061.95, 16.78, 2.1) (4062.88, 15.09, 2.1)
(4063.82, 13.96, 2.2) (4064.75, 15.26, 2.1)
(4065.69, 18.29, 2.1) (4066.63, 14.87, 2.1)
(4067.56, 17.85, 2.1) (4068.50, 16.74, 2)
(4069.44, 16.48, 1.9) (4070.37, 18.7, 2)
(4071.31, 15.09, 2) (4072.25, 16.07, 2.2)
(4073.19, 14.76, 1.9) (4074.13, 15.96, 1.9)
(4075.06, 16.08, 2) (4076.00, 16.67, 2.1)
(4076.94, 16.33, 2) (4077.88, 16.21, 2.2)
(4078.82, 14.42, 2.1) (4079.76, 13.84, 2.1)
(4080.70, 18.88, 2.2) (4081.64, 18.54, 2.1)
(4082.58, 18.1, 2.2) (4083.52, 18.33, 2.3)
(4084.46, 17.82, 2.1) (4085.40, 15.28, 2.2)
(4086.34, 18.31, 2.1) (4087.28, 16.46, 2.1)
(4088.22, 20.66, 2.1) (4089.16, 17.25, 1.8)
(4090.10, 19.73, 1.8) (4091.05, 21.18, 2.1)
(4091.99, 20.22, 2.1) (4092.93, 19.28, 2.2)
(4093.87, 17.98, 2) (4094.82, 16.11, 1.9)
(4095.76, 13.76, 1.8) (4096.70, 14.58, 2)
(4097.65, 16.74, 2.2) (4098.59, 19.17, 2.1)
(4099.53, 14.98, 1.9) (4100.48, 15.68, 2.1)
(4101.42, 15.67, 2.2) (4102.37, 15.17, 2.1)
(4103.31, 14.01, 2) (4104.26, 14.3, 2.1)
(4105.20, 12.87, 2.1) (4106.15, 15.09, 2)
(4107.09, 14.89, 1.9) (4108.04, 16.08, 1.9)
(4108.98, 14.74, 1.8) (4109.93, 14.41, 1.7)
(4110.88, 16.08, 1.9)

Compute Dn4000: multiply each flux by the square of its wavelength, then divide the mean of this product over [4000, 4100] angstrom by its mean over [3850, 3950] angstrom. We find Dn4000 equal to 1.66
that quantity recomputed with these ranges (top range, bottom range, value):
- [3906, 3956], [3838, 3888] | 1.08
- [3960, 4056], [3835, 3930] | 1.40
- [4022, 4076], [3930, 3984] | 1.83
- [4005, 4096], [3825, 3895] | 1.85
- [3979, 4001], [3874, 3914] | 1.34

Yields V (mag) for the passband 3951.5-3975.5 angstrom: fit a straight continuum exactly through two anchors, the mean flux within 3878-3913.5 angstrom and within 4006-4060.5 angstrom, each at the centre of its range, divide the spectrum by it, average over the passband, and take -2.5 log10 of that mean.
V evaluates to 0.453 mag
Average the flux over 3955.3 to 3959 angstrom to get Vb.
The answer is 11.7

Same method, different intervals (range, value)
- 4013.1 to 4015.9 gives 17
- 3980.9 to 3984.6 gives 11.7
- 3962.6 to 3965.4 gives 7.58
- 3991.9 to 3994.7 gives 13.6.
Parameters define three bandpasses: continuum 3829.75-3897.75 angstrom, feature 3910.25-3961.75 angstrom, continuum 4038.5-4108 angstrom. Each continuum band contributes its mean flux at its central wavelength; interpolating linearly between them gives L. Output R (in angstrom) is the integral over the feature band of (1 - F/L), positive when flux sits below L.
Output 7.5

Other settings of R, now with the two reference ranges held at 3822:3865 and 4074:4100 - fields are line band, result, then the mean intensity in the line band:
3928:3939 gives 5.6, 6.02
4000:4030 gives -3.1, 16.4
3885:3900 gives -1.3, 11.8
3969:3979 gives 3.4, 8.95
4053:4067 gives 0.7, 15.5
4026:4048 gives 0.1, 15.5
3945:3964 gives 2.5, 11.2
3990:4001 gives -0.8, 15.3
